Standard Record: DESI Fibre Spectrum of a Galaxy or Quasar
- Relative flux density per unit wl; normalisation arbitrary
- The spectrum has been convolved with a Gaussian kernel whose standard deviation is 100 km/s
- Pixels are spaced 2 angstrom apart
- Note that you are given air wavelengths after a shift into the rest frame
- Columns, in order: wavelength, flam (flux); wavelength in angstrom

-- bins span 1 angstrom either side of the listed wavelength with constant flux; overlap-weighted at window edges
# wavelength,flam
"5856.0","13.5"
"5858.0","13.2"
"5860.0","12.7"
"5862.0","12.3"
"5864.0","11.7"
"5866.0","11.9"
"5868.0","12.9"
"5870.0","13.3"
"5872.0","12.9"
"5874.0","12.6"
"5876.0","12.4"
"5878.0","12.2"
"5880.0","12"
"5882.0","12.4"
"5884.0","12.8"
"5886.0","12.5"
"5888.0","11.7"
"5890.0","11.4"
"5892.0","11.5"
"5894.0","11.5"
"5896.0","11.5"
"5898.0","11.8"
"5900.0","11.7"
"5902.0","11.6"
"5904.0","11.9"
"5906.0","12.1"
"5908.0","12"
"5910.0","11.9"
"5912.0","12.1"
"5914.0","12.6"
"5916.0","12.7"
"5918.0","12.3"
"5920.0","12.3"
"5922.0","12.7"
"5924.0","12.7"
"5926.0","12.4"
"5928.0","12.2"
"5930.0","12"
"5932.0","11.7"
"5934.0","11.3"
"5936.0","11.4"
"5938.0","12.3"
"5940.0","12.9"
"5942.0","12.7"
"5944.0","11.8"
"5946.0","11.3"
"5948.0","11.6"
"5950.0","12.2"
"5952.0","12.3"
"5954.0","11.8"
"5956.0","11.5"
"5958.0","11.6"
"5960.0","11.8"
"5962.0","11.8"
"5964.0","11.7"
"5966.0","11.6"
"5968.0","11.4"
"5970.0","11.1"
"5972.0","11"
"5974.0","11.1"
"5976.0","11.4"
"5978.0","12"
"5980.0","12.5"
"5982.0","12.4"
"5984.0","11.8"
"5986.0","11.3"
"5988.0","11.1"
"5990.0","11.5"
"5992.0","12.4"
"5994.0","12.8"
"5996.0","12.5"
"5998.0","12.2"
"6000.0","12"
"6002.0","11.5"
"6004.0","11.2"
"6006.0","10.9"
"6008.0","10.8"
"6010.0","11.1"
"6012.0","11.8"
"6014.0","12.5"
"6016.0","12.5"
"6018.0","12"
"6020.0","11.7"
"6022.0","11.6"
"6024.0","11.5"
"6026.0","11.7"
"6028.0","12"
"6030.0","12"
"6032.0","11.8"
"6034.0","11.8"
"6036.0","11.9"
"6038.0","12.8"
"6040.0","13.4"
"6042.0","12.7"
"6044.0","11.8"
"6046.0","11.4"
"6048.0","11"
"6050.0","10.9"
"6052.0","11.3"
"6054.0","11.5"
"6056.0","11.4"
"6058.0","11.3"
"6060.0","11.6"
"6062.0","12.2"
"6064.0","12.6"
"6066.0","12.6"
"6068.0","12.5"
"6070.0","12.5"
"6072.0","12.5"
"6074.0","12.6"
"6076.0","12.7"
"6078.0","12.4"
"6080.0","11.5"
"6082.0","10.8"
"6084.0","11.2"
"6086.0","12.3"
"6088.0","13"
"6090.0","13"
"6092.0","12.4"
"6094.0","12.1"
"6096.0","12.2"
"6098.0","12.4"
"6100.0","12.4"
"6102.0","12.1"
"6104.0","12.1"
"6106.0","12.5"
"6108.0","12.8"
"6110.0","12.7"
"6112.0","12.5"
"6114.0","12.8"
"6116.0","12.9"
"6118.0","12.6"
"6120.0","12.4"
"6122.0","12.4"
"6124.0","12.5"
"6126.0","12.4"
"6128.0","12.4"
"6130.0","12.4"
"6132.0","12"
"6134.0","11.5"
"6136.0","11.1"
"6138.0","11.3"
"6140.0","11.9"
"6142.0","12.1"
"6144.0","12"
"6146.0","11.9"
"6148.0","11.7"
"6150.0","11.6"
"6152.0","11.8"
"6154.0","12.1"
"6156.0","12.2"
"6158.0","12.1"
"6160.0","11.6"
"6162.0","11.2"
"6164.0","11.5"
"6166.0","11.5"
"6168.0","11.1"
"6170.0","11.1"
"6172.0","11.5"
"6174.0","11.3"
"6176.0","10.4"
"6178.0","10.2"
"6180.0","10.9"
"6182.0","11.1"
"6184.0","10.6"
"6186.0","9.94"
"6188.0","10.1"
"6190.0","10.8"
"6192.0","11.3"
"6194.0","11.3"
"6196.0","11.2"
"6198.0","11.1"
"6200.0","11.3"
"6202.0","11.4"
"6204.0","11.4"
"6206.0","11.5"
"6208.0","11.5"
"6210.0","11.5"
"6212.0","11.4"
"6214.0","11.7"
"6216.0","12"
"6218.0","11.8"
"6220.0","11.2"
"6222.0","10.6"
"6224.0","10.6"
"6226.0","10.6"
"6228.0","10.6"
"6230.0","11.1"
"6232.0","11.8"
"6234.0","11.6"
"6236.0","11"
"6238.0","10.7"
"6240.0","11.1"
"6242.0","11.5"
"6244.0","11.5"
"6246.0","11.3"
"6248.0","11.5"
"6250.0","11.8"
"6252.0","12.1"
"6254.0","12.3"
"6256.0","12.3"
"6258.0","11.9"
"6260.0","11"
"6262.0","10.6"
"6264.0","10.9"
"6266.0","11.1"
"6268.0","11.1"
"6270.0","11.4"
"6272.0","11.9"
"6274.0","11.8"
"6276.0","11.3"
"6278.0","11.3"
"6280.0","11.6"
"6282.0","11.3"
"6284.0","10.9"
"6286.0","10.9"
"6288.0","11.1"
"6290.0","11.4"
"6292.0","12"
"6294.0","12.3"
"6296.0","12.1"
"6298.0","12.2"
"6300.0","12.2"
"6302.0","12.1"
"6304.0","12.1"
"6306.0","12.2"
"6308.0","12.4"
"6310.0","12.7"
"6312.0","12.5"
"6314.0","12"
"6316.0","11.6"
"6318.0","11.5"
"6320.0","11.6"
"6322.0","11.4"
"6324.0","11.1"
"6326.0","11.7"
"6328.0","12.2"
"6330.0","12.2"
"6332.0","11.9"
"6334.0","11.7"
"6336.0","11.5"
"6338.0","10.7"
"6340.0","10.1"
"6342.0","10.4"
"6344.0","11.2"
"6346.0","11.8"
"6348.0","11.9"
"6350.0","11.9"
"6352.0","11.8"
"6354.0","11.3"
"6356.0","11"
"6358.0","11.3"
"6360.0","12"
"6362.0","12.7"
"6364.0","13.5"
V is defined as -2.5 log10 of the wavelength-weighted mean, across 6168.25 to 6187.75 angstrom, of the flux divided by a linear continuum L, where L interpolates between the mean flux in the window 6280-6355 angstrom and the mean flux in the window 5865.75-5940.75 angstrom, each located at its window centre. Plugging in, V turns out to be 0.10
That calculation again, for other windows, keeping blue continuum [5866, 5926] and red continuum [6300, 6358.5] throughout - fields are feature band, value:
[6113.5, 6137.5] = -0.03 mag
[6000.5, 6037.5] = 0.03 mag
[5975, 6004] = 0.01 mag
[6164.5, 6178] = 0.07 mag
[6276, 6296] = 0.02 mag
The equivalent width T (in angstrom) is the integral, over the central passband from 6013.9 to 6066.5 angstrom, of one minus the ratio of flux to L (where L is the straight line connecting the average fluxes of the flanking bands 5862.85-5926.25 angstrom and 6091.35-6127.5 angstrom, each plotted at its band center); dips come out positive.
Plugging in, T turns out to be 2.0 angstrom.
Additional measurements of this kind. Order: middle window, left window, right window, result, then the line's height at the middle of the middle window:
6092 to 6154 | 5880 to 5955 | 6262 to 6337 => -1.7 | 11.9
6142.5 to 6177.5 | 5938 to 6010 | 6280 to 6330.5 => 0.7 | 11.8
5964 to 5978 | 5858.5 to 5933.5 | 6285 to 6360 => 0.9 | 12.1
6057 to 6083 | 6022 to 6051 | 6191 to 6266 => -0.7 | 11.8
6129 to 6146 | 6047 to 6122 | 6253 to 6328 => 0.4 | 12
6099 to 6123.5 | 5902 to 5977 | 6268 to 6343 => -1.5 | 11.8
